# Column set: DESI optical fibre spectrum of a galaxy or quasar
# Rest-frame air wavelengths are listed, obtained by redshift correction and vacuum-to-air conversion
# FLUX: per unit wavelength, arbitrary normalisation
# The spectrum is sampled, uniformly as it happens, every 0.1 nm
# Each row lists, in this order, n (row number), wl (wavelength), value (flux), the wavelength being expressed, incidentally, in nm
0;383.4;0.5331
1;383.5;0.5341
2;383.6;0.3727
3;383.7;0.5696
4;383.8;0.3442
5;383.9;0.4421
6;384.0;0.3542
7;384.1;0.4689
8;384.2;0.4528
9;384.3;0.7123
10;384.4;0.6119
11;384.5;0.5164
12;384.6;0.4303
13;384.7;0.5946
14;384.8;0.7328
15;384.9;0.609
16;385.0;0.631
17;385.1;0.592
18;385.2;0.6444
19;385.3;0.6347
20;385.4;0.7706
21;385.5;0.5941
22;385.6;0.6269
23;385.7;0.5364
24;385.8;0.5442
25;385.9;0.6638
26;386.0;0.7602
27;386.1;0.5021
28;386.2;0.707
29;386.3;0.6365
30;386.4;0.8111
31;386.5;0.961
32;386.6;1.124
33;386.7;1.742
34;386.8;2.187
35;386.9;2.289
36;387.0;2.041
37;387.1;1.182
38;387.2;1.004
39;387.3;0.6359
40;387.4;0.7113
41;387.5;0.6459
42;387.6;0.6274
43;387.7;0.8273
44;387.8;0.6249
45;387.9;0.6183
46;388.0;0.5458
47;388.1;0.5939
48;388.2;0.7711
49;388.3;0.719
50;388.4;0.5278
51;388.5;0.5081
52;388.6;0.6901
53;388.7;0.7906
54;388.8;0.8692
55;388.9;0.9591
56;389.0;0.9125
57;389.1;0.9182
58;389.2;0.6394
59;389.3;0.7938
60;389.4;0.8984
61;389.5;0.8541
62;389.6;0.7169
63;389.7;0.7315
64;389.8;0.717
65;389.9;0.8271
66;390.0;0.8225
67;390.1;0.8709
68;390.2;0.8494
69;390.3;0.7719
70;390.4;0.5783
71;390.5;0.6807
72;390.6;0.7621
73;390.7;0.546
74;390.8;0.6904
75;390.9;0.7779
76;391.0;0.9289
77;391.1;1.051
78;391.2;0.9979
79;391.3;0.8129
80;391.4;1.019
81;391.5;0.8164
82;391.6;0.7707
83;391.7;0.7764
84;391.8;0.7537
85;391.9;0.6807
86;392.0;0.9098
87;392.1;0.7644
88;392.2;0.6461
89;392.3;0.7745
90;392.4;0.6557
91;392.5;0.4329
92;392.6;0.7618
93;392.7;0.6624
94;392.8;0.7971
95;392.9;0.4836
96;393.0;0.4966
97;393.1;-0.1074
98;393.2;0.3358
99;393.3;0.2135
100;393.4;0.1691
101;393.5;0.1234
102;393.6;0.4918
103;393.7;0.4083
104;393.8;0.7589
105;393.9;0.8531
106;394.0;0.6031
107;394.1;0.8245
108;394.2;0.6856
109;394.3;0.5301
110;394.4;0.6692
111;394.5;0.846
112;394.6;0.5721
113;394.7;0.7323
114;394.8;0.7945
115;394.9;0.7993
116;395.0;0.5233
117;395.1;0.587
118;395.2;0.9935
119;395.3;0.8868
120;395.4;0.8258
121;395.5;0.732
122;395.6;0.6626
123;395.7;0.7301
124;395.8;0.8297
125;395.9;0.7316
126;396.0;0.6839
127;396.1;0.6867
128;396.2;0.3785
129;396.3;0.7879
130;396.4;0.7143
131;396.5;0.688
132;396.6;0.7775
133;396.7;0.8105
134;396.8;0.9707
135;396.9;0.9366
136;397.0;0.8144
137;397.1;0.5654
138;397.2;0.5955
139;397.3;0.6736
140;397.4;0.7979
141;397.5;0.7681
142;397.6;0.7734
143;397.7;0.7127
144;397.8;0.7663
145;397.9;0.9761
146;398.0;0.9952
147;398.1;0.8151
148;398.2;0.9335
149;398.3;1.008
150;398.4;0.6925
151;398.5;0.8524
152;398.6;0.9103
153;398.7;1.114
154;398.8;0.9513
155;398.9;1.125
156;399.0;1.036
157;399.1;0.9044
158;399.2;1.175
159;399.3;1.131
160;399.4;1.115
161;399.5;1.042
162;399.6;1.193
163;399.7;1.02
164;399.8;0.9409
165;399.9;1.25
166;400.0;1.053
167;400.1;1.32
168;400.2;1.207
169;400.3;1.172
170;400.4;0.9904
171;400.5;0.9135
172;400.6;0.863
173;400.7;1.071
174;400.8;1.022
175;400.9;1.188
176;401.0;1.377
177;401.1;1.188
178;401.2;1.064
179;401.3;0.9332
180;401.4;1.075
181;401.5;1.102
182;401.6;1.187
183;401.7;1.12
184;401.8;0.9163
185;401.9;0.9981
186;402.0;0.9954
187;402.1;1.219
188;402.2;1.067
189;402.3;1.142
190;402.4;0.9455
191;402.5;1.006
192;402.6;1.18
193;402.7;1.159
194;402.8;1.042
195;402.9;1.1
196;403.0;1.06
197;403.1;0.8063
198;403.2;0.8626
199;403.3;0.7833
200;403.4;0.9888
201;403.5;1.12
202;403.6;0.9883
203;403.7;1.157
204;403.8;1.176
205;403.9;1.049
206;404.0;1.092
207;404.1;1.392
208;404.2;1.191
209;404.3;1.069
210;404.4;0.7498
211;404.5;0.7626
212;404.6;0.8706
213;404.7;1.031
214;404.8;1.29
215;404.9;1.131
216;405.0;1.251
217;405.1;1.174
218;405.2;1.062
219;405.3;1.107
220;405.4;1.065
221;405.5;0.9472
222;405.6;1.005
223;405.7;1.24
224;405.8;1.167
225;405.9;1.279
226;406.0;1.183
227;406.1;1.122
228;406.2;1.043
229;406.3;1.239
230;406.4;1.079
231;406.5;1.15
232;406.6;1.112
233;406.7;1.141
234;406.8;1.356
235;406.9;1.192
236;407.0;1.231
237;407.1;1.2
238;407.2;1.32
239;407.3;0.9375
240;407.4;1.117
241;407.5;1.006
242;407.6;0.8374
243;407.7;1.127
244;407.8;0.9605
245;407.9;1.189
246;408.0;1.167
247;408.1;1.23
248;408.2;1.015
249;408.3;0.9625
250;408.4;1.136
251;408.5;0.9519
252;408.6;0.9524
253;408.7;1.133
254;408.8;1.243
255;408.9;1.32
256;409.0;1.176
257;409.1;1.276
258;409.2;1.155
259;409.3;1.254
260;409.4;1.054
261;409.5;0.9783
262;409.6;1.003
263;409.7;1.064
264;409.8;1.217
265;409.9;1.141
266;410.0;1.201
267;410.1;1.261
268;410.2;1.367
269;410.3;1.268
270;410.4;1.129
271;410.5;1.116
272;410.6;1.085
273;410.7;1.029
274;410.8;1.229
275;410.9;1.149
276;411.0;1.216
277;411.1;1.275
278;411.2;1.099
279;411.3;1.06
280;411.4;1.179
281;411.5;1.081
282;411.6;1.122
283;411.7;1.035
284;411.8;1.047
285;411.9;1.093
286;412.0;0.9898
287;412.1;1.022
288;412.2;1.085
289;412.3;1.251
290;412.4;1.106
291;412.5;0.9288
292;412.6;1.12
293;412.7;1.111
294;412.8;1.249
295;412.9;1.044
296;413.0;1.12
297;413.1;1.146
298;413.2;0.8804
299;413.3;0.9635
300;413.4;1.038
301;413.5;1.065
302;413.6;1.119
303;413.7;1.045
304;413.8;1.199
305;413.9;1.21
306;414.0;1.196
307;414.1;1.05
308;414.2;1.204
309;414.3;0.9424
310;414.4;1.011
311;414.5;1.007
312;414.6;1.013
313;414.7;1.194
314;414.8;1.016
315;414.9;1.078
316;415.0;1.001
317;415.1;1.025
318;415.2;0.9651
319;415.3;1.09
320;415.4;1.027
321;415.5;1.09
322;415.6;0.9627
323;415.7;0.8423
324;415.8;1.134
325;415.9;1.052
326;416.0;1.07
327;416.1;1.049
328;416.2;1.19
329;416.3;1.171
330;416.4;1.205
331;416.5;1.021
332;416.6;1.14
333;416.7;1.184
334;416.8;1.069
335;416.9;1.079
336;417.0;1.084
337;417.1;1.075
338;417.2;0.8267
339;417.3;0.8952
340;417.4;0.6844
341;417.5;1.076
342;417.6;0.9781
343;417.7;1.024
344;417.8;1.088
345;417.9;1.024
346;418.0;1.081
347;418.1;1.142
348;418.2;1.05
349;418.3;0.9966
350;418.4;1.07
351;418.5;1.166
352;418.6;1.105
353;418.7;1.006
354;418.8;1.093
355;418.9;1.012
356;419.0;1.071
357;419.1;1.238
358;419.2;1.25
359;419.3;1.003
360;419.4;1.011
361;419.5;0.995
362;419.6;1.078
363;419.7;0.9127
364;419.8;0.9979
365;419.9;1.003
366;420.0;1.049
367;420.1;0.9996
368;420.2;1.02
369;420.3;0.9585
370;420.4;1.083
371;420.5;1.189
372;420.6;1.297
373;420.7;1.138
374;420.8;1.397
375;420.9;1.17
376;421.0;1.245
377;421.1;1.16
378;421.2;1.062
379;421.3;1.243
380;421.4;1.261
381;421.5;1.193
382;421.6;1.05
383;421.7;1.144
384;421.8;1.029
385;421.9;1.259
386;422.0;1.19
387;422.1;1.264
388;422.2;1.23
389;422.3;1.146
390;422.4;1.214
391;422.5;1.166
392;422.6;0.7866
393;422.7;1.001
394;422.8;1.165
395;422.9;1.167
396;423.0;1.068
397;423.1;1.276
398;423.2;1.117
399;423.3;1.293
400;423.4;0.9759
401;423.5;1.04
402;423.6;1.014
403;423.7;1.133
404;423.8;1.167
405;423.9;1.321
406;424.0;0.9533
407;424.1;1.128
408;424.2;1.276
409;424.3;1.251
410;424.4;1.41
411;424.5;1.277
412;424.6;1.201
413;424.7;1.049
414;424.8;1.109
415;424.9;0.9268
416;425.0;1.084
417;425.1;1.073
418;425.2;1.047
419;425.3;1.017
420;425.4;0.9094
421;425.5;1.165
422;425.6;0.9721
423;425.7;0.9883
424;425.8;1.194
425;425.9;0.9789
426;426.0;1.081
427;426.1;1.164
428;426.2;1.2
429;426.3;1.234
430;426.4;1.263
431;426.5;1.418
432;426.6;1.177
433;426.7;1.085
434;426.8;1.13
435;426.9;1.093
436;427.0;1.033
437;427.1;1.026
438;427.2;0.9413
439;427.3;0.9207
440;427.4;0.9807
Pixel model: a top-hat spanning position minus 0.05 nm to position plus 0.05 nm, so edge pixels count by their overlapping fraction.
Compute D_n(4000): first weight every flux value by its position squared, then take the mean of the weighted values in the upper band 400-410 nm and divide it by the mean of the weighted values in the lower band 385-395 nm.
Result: 1.6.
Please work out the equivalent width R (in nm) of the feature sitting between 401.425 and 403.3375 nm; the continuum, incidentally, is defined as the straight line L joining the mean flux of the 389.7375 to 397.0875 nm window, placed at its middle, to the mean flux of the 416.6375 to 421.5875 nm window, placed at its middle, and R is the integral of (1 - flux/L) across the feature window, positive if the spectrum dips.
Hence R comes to -0.48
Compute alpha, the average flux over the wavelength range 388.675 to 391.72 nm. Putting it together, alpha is 0.812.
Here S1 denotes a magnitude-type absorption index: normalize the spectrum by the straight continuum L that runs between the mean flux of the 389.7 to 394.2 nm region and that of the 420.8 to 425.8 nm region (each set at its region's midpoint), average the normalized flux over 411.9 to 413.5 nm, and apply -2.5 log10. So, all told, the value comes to -0.10 mag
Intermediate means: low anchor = 0.673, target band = 1.07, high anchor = 1.13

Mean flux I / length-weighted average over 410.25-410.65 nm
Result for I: 1.15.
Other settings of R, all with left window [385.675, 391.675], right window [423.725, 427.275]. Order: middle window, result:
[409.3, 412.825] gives -0.38 nm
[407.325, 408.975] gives -0.15 nm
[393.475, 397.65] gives 0.90 nm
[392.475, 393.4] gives 0.47 nm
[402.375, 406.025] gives -0.38 nm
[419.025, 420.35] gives 0.05 nm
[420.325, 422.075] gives -0.14 nm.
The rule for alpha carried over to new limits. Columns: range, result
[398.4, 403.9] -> 1.06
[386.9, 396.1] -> 0.731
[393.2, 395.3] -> 0.609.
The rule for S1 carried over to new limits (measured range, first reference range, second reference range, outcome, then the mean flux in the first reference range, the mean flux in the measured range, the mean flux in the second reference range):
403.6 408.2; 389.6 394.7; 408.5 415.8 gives -0.15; 0.673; 1.11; 1.1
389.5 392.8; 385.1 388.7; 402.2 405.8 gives 0.17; 0.853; 0.769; 1.06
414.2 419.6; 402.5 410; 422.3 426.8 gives 0.06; 1.1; 1.05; 1.13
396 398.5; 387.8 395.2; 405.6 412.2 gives 0.08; 0.691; 0.776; 1.13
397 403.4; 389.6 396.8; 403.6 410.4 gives -0.10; 0.692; 0.998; 1.12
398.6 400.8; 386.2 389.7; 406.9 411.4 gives -0.03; 0.917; 1.07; 1.13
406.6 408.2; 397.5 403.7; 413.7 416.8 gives -0.08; 1.03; 1.13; 1.08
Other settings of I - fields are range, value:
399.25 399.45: 1.12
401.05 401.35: 1.06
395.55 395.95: 0.739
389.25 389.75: 0.799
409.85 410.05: 1.17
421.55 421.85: 1.07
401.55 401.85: 1.07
